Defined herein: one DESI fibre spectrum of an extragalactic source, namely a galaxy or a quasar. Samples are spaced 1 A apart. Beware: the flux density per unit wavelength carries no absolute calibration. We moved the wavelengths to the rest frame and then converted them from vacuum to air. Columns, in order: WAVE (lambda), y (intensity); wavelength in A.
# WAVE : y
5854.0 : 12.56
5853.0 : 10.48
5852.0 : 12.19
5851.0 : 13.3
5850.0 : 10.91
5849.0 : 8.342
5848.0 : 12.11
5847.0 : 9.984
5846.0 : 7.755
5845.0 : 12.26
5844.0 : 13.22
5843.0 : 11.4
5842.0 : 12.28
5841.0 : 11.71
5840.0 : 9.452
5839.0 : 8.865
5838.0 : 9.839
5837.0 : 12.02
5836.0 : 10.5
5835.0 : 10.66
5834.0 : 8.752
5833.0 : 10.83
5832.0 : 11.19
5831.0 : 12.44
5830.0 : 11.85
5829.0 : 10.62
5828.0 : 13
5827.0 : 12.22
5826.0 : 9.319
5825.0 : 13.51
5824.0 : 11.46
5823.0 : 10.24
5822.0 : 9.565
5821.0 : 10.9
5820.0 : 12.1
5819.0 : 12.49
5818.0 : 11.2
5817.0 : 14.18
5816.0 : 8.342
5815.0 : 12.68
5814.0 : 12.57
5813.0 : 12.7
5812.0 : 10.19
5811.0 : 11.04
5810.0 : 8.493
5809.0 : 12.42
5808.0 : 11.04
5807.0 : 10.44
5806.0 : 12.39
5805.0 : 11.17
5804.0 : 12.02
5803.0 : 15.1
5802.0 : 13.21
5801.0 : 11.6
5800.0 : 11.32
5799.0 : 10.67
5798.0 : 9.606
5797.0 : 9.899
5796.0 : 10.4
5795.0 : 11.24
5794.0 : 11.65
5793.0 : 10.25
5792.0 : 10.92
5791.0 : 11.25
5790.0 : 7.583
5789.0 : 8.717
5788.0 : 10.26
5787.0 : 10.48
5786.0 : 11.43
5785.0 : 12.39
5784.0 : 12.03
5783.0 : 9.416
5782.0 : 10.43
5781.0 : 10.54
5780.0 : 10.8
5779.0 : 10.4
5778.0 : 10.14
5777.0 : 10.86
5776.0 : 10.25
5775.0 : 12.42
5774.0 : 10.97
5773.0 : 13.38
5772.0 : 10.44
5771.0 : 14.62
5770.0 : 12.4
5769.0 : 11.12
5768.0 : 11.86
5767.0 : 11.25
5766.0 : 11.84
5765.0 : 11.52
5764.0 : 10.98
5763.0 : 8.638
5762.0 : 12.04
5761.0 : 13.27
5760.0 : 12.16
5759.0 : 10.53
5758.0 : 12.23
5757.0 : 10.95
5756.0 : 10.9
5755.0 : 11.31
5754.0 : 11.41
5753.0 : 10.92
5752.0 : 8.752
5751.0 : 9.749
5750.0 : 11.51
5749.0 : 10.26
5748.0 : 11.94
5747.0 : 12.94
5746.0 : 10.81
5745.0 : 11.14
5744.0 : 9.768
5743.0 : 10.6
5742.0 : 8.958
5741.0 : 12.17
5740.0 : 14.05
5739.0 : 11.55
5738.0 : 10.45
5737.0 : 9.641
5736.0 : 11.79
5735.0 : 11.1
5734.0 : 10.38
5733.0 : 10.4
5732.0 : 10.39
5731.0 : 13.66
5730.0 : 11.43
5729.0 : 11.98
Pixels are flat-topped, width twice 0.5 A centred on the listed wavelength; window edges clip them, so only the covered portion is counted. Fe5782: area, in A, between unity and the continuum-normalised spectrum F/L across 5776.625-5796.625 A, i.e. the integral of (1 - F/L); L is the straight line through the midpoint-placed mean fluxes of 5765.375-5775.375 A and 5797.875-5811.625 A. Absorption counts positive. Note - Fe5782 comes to 2.1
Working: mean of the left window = 12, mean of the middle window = 10.6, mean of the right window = 11.5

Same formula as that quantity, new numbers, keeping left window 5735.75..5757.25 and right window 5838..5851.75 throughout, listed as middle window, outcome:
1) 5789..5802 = 0.4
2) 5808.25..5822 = -0.6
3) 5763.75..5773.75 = -0.9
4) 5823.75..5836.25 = -0.4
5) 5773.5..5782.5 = 0.2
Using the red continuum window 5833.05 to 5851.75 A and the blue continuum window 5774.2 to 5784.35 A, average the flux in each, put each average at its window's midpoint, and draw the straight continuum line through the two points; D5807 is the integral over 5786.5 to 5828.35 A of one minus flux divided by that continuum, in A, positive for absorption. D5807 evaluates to -1.7 A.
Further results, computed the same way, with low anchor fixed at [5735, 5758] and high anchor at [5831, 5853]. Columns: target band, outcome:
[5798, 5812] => -0.7 A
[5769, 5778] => -0.7 A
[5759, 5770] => -0.5 A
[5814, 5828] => -0.8 A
